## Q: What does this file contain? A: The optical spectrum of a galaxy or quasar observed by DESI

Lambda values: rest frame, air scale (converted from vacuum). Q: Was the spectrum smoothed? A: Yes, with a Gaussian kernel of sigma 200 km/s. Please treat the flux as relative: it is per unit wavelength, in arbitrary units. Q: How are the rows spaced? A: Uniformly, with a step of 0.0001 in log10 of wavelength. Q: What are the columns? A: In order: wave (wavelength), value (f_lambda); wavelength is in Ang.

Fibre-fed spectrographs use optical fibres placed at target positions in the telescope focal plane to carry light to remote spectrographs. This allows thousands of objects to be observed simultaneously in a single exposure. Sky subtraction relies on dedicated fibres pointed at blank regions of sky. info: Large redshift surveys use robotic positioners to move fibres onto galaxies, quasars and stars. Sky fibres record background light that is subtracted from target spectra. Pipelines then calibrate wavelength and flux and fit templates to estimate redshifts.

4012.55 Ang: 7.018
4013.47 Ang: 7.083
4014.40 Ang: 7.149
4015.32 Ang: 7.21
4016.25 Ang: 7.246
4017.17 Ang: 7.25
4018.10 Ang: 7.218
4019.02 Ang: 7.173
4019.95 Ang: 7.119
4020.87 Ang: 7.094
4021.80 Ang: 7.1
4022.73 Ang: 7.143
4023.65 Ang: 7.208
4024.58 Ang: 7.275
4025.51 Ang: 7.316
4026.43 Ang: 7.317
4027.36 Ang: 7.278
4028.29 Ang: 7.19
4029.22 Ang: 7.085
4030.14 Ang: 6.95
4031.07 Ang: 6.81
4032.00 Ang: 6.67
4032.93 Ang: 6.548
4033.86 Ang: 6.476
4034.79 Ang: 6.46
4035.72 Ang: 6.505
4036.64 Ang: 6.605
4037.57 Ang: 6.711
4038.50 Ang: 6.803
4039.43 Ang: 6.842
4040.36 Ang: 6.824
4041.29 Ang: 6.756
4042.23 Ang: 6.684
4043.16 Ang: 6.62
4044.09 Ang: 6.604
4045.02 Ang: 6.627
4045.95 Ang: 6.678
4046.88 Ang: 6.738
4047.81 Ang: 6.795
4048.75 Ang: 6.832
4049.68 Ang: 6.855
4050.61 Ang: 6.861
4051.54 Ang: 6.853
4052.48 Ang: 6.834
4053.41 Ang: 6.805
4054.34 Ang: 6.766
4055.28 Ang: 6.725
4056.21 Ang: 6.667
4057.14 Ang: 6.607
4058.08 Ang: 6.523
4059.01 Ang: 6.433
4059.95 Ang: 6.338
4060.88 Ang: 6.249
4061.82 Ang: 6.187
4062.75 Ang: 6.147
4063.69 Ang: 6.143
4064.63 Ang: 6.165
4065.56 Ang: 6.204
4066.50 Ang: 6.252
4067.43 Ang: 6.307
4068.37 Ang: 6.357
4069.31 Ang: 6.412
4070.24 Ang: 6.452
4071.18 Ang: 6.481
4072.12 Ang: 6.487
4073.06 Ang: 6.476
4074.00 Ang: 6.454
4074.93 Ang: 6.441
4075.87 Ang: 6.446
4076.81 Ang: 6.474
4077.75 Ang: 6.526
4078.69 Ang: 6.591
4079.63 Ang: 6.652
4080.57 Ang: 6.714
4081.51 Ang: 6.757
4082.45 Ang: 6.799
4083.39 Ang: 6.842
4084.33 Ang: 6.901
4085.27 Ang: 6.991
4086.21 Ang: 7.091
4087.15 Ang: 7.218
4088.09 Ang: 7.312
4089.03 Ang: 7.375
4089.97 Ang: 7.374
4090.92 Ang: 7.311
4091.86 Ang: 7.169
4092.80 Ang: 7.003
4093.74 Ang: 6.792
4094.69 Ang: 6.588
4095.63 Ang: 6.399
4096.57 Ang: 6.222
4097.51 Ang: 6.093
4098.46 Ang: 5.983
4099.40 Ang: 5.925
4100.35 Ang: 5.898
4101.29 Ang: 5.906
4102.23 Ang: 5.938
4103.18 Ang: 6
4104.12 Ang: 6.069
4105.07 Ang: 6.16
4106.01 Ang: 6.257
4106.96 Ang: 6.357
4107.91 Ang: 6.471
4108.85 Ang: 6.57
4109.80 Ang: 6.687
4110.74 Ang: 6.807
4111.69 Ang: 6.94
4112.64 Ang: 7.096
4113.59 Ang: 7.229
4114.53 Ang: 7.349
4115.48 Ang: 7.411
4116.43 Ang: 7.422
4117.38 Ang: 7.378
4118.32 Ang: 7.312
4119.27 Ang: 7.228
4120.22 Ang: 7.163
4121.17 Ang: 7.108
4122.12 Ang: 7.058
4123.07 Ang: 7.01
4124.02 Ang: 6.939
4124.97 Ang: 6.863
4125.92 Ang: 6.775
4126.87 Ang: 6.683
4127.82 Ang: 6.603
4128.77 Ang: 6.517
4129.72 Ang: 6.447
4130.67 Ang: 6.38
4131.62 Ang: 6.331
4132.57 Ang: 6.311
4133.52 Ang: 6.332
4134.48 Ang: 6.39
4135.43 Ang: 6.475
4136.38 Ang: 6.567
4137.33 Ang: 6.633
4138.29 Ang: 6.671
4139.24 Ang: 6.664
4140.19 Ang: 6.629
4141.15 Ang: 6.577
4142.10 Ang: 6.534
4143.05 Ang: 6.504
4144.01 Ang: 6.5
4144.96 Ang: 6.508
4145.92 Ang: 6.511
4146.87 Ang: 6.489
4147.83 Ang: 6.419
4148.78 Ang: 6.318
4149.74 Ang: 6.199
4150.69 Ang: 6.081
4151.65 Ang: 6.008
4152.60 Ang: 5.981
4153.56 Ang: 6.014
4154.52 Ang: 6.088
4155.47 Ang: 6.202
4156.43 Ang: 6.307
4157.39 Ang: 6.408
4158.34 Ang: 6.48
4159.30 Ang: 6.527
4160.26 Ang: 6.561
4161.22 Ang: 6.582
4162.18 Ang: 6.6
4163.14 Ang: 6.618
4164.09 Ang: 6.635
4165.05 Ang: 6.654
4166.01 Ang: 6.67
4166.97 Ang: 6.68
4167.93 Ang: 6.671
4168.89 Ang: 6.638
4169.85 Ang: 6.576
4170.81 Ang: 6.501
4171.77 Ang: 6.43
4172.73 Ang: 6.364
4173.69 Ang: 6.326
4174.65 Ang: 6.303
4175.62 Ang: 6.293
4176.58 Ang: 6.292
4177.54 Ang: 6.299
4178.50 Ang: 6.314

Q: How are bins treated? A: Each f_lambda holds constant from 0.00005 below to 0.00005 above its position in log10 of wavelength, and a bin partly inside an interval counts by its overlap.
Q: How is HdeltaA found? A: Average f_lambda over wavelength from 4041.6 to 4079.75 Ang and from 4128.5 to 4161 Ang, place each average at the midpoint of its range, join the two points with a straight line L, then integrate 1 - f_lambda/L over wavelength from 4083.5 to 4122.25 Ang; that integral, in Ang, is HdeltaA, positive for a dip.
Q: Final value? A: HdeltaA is -1.8 Ang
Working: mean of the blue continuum 6.53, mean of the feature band 6.77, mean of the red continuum 6.4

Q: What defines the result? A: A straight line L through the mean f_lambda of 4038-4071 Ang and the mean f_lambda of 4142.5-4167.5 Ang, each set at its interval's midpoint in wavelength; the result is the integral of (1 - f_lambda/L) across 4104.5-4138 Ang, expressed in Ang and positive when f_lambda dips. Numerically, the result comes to -1.6 Ang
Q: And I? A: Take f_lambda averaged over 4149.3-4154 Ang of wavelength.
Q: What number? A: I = 6.06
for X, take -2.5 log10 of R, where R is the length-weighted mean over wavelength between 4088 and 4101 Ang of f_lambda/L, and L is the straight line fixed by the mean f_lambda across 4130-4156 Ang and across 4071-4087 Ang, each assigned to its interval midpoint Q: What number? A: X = -0.007 mag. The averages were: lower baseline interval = 6.67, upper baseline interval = 6.38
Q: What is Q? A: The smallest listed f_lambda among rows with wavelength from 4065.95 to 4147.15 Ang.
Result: 5.898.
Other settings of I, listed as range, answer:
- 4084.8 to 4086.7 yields 7.05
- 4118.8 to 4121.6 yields 7.16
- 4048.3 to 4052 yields 6.86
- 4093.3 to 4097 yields 6.5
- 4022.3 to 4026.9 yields 7.26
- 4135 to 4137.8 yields 6.57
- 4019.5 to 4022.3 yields 7.1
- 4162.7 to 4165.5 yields 6.65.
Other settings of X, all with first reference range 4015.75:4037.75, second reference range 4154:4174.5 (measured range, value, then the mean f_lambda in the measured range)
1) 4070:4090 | 0.01 mag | 6.76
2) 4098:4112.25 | 0.07 mag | 6.27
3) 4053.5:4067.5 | 0.08 mag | 6.4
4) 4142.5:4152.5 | 0.04 mag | 6.34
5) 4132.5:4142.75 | 0.01 mag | 6.53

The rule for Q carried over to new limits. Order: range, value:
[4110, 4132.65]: 6.311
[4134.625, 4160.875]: 5.981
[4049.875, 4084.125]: 6.143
